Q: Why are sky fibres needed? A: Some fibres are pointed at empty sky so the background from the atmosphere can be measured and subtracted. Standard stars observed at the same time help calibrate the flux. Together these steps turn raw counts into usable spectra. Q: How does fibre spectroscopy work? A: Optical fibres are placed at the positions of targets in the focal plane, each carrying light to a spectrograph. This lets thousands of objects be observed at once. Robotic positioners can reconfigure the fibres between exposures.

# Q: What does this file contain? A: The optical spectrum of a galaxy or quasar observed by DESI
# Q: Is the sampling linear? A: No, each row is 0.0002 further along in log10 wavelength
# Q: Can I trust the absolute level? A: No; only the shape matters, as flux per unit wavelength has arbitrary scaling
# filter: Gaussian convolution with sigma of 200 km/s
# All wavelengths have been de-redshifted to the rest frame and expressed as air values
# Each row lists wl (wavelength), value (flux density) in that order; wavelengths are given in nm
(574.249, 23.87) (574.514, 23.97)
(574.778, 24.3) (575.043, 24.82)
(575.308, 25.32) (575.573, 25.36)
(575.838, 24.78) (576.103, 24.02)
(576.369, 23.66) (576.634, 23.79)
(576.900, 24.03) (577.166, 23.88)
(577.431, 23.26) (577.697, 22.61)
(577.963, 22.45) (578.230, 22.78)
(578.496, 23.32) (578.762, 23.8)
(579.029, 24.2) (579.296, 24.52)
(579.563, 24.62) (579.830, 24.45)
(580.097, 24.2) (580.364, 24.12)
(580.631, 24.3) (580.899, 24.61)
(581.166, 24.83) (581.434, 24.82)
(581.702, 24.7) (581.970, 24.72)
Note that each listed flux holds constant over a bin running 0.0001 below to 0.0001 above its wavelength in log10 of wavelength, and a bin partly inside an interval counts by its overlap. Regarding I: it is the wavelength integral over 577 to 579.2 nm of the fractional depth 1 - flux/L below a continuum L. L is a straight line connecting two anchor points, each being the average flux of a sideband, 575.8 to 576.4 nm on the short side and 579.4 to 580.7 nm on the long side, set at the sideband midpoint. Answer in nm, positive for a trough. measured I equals 0.08 nm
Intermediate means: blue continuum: 24.1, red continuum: 24.4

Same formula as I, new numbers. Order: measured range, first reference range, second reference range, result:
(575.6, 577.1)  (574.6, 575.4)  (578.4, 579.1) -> 0.02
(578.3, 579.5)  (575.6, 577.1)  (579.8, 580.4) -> 0.01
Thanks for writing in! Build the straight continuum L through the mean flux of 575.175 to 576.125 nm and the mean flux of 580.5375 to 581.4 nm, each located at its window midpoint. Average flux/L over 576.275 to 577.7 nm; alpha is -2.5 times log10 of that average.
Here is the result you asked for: 0.06 mag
